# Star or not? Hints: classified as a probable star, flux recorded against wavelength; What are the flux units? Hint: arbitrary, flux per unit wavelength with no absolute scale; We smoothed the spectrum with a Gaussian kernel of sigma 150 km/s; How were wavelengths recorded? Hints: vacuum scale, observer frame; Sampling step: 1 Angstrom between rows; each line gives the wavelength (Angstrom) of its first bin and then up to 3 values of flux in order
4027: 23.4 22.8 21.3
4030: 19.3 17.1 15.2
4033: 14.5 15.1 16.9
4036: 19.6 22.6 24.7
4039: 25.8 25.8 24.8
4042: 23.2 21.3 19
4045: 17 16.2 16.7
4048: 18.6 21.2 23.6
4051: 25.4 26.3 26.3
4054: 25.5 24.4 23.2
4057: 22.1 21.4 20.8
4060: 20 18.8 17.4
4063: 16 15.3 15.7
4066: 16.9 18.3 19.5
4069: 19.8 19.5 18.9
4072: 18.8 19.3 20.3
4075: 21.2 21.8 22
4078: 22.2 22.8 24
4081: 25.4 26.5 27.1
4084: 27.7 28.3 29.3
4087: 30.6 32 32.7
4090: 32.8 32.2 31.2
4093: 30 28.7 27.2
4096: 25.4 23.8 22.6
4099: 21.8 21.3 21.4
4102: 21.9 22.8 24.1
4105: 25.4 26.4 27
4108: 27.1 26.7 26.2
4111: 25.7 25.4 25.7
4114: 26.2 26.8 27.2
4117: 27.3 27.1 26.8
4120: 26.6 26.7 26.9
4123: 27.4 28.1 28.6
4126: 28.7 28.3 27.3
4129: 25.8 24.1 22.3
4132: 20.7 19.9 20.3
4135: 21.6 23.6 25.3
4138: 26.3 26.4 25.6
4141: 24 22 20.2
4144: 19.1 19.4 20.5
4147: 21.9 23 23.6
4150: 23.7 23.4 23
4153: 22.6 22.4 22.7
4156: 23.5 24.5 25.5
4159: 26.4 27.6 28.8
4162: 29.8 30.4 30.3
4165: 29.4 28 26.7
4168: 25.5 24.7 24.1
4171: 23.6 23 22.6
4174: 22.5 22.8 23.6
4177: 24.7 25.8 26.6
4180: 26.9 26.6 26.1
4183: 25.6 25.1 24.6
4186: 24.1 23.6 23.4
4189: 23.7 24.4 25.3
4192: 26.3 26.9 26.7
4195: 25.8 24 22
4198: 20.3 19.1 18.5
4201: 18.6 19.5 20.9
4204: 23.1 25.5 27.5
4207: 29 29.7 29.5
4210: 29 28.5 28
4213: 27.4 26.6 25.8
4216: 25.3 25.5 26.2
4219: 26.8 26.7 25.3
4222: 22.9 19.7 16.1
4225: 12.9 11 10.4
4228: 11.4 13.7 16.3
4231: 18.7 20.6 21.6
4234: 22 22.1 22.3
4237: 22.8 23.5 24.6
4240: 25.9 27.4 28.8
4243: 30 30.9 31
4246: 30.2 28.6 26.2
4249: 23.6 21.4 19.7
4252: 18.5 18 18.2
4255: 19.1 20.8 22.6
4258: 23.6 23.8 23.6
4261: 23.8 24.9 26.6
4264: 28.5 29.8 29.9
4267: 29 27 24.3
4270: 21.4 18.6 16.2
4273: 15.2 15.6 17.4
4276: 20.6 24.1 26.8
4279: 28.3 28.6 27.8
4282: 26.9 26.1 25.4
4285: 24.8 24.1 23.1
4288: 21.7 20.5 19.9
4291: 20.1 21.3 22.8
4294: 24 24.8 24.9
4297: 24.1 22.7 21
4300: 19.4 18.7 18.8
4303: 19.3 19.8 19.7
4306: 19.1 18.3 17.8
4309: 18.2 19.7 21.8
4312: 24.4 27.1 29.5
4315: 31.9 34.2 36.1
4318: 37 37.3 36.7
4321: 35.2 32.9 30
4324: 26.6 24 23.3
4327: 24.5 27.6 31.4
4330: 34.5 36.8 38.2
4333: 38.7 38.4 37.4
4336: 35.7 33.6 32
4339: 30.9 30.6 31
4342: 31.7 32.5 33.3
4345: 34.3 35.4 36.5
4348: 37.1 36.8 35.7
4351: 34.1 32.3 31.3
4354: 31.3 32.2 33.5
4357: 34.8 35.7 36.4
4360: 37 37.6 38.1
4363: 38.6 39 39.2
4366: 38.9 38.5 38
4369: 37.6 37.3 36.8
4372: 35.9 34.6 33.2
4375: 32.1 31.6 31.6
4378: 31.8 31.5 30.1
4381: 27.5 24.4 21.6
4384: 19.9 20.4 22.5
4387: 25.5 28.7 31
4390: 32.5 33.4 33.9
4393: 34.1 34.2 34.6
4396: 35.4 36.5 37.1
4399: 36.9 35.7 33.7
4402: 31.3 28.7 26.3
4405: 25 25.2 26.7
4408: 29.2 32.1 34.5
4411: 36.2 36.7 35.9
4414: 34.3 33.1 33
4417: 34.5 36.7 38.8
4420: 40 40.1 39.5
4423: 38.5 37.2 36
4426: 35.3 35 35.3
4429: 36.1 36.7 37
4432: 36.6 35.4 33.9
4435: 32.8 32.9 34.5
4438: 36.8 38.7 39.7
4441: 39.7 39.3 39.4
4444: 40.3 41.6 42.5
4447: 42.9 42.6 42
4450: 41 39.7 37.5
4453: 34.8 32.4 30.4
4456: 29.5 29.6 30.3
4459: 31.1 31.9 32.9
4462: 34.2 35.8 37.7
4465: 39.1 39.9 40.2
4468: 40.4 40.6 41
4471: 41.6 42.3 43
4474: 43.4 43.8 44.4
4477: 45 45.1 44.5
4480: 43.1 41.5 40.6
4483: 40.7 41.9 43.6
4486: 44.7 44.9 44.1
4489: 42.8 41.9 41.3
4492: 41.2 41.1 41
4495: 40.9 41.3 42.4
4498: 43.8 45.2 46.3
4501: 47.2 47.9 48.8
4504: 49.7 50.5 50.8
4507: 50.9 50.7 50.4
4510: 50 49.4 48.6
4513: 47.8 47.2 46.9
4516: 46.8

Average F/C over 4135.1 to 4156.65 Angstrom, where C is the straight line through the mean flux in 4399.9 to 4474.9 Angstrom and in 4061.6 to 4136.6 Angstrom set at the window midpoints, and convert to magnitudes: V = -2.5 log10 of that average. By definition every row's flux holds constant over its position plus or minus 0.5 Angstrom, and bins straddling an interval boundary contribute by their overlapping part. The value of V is 0.142 mag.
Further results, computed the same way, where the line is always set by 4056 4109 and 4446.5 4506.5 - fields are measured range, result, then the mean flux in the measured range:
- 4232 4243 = 0.25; 24.2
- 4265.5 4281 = 0.36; 23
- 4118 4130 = -0.07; 27.2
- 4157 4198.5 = 0.09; 25.4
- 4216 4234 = 0.47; 19.4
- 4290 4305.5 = 0.47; 21.4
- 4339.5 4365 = 0.02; 34.8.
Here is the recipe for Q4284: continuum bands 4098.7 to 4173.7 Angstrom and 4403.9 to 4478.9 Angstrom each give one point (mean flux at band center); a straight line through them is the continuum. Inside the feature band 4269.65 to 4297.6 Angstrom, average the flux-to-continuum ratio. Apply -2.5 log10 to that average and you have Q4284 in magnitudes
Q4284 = 0.33 mag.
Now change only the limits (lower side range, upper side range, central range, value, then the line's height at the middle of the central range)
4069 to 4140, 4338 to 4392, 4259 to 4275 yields 0.270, 30.1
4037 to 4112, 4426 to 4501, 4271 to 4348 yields 0.229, 33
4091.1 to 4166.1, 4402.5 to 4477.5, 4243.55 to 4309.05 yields 0.309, 30.5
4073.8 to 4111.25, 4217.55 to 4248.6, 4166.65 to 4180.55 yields -0.024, 24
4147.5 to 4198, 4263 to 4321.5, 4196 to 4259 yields 0.081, 24.7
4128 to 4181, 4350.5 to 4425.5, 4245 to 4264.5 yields 0.199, 28.2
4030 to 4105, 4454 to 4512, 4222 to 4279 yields 0.368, 31.1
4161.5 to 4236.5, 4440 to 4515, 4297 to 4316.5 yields 0.354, 30.7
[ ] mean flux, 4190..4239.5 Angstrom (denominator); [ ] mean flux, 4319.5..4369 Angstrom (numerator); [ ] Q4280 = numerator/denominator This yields 1.5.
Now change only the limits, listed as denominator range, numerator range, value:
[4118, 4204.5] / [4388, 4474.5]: 1.47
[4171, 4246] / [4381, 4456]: 1.45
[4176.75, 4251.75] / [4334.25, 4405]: 1.39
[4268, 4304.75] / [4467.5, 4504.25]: 1.95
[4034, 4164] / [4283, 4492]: 1.40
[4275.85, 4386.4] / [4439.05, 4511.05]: 1.41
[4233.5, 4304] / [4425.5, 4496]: 1.66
